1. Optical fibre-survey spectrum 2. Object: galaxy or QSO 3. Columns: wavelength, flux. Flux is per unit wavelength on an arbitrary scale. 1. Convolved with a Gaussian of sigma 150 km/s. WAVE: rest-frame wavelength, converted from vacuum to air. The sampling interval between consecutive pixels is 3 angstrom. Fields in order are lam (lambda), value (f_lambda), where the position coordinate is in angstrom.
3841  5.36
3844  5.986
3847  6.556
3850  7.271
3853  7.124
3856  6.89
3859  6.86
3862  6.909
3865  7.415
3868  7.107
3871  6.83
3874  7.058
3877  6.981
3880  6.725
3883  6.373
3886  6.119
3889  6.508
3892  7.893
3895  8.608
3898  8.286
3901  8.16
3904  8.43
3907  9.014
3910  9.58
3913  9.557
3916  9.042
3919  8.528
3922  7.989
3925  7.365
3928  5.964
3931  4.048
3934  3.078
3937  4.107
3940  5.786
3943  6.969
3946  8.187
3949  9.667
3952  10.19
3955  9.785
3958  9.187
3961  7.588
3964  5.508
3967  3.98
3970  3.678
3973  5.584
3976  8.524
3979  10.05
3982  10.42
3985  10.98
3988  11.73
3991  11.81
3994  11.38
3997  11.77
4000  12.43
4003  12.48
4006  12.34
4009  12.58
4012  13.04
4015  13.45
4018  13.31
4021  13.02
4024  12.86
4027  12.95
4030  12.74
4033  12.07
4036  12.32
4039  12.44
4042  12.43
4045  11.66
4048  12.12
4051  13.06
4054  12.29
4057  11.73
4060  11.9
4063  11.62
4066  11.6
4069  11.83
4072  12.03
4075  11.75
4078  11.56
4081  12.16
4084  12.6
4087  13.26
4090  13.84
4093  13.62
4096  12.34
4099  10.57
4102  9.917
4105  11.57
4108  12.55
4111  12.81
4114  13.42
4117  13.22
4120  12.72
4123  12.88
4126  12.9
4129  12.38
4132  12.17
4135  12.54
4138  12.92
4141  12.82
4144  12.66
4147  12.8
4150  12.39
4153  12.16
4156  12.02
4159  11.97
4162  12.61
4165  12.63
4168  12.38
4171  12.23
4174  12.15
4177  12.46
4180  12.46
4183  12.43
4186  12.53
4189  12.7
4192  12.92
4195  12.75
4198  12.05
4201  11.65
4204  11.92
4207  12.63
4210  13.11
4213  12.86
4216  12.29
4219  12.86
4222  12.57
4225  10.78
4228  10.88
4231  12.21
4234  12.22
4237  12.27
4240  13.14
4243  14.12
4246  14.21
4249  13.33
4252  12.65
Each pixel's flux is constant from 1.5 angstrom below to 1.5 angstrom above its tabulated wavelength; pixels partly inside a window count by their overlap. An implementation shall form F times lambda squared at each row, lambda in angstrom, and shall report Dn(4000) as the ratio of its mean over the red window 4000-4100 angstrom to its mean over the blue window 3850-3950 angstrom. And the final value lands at 1.85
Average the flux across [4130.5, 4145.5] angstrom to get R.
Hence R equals 12.6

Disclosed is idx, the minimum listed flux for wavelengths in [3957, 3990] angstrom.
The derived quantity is 3.678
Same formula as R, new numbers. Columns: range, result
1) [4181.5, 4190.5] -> 12.6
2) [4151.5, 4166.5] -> 12.3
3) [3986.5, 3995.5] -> 11.6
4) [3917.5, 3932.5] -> 6.78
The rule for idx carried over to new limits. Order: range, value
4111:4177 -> 11.97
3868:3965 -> 3.078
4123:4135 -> 12.17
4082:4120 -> 9.917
